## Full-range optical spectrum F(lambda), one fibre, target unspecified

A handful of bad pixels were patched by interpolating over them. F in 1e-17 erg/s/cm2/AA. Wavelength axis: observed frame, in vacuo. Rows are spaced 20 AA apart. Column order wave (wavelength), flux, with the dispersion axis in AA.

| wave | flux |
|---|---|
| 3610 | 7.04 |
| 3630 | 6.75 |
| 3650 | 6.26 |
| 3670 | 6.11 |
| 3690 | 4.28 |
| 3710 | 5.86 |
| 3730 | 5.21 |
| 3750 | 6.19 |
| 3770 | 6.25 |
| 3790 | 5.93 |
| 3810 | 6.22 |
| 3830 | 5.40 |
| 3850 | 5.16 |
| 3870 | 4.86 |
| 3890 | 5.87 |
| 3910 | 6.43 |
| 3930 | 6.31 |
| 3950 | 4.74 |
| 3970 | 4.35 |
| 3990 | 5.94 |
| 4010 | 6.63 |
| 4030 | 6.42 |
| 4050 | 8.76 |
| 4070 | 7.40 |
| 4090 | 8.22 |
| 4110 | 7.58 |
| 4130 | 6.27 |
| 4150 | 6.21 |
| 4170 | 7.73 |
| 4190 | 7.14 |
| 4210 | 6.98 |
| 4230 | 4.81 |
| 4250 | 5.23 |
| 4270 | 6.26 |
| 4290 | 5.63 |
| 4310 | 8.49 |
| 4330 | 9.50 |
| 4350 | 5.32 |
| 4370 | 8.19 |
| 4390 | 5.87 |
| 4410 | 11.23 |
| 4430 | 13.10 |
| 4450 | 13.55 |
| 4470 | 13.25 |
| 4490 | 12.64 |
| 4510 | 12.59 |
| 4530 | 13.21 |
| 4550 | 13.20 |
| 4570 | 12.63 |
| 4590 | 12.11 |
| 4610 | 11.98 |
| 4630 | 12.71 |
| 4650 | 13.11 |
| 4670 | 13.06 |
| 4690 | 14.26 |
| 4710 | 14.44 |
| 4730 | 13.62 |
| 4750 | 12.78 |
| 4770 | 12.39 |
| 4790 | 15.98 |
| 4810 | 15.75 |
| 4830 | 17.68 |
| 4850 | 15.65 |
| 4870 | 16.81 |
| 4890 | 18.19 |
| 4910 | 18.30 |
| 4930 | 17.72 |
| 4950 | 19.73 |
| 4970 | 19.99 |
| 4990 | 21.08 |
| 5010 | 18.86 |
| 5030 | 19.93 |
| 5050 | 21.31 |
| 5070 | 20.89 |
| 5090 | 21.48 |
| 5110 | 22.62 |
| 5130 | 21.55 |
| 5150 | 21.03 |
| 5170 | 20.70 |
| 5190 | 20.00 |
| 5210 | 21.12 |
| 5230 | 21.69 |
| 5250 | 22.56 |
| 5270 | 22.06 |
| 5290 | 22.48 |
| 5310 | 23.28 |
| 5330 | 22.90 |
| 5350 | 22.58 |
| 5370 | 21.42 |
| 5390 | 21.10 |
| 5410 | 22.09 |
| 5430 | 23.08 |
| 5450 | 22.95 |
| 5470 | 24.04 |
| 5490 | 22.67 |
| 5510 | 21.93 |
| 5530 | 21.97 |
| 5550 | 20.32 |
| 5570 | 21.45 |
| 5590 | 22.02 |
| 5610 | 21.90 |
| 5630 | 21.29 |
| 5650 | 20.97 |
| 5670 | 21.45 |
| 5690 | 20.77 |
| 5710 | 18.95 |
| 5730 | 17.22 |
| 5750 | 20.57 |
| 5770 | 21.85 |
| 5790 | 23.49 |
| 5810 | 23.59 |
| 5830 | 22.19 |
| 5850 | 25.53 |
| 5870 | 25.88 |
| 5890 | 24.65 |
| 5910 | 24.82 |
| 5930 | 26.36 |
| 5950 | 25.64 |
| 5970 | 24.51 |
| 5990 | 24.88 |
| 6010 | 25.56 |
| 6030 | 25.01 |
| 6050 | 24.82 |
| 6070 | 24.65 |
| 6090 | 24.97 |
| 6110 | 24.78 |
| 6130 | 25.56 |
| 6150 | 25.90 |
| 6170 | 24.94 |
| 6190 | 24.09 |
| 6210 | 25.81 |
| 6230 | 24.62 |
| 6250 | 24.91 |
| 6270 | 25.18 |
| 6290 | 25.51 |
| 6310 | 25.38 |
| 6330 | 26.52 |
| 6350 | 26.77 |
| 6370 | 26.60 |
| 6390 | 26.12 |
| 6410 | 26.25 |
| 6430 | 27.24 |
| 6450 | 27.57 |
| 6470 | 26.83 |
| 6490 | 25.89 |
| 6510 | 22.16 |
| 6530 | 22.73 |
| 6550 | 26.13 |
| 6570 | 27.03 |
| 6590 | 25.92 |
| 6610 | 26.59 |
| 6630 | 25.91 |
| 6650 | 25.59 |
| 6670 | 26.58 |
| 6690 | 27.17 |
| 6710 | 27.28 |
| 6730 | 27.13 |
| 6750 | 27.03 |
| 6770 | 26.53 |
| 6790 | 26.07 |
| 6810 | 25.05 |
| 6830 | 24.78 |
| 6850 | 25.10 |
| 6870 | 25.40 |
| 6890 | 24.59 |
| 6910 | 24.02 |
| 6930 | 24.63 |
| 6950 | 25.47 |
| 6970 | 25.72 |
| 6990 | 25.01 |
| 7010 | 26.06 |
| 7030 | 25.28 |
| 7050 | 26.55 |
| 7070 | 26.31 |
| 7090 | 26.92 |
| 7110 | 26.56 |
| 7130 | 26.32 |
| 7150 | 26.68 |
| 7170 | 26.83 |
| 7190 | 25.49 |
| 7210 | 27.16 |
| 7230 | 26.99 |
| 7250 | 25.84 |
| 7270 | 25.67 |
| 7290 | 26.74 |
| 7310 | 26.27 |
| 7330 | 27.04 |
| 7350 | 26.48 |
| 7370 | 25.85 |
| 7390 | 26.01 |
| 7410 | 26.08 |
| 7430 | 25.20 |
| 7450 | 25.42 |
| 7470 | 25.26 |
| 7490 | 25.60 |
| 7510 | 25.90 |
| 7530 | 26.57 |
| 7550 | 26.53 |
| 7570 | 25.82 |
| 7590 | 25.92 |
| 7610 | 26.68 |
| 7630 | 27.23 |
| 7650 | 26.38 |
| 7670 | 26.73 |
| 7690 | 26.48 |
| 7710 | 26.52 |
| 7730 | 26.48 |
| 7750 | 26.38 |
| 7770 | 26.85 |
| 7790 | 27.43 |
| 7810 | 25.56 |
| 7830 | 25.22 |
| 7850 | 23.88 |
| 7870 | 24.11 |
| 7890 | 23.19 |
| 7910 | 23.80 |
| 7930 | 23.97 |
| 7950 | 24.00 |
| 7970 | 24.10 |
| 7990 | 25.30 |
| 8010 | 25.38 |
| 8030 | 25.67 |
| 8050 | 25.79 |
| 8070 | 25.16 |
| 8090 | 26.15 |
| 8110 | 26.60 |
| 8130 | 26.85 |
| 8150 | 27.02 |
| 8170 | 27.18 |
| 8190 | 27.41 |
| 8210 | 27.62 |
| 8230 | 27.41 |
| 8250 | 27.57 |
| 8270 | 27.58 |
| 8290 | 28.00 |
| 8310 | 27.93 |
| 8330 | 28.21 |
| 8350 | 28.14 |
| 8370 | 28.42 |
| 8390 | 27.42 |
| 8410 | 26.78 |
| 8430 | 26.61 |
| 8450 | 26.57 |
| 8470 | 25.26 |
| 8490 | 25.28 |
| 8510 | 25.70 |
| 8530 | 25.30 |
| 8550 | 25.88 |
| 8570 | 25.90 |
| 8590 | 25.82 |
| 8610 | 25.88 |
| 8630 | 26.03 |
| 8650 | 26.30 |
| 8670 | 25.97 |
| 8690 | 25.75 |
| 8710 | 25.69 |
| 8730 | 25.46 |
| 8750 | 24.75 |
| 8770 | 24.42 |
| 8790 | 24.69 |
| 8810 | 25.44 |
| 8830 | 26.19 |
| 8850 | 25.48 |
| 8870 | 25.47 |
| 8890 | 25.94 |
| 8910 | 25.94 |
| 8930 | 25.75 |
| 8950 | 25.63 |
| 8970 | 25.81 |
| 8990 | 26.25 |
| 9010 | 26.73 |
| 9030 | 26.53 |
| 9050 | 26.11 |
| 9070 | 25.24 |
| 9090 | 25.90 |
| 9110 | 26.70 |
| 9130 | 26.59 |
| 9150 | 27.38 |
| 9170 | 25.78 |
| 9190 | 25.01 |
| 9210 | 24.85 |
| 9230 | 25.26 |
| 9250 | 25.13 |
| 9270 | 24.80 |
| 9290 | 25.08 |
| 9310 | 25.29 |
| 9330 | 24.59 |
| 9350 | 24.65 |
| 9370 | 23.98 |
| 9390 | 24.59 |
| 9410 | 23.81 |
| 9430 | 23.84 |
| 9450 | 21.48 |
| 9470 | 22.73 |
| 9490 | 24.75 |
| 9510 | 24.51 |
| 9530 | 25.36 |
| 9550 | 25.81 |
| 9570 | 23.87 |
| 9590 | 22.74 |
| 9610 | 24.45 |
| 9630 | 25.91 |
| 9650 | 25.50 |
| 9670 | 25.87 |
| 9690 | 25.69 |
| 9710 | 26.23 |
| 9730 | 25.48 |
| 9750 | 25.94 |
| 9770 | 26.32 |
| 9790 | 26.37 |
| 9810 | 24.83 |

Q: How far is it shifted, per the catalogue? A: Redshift 0.11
